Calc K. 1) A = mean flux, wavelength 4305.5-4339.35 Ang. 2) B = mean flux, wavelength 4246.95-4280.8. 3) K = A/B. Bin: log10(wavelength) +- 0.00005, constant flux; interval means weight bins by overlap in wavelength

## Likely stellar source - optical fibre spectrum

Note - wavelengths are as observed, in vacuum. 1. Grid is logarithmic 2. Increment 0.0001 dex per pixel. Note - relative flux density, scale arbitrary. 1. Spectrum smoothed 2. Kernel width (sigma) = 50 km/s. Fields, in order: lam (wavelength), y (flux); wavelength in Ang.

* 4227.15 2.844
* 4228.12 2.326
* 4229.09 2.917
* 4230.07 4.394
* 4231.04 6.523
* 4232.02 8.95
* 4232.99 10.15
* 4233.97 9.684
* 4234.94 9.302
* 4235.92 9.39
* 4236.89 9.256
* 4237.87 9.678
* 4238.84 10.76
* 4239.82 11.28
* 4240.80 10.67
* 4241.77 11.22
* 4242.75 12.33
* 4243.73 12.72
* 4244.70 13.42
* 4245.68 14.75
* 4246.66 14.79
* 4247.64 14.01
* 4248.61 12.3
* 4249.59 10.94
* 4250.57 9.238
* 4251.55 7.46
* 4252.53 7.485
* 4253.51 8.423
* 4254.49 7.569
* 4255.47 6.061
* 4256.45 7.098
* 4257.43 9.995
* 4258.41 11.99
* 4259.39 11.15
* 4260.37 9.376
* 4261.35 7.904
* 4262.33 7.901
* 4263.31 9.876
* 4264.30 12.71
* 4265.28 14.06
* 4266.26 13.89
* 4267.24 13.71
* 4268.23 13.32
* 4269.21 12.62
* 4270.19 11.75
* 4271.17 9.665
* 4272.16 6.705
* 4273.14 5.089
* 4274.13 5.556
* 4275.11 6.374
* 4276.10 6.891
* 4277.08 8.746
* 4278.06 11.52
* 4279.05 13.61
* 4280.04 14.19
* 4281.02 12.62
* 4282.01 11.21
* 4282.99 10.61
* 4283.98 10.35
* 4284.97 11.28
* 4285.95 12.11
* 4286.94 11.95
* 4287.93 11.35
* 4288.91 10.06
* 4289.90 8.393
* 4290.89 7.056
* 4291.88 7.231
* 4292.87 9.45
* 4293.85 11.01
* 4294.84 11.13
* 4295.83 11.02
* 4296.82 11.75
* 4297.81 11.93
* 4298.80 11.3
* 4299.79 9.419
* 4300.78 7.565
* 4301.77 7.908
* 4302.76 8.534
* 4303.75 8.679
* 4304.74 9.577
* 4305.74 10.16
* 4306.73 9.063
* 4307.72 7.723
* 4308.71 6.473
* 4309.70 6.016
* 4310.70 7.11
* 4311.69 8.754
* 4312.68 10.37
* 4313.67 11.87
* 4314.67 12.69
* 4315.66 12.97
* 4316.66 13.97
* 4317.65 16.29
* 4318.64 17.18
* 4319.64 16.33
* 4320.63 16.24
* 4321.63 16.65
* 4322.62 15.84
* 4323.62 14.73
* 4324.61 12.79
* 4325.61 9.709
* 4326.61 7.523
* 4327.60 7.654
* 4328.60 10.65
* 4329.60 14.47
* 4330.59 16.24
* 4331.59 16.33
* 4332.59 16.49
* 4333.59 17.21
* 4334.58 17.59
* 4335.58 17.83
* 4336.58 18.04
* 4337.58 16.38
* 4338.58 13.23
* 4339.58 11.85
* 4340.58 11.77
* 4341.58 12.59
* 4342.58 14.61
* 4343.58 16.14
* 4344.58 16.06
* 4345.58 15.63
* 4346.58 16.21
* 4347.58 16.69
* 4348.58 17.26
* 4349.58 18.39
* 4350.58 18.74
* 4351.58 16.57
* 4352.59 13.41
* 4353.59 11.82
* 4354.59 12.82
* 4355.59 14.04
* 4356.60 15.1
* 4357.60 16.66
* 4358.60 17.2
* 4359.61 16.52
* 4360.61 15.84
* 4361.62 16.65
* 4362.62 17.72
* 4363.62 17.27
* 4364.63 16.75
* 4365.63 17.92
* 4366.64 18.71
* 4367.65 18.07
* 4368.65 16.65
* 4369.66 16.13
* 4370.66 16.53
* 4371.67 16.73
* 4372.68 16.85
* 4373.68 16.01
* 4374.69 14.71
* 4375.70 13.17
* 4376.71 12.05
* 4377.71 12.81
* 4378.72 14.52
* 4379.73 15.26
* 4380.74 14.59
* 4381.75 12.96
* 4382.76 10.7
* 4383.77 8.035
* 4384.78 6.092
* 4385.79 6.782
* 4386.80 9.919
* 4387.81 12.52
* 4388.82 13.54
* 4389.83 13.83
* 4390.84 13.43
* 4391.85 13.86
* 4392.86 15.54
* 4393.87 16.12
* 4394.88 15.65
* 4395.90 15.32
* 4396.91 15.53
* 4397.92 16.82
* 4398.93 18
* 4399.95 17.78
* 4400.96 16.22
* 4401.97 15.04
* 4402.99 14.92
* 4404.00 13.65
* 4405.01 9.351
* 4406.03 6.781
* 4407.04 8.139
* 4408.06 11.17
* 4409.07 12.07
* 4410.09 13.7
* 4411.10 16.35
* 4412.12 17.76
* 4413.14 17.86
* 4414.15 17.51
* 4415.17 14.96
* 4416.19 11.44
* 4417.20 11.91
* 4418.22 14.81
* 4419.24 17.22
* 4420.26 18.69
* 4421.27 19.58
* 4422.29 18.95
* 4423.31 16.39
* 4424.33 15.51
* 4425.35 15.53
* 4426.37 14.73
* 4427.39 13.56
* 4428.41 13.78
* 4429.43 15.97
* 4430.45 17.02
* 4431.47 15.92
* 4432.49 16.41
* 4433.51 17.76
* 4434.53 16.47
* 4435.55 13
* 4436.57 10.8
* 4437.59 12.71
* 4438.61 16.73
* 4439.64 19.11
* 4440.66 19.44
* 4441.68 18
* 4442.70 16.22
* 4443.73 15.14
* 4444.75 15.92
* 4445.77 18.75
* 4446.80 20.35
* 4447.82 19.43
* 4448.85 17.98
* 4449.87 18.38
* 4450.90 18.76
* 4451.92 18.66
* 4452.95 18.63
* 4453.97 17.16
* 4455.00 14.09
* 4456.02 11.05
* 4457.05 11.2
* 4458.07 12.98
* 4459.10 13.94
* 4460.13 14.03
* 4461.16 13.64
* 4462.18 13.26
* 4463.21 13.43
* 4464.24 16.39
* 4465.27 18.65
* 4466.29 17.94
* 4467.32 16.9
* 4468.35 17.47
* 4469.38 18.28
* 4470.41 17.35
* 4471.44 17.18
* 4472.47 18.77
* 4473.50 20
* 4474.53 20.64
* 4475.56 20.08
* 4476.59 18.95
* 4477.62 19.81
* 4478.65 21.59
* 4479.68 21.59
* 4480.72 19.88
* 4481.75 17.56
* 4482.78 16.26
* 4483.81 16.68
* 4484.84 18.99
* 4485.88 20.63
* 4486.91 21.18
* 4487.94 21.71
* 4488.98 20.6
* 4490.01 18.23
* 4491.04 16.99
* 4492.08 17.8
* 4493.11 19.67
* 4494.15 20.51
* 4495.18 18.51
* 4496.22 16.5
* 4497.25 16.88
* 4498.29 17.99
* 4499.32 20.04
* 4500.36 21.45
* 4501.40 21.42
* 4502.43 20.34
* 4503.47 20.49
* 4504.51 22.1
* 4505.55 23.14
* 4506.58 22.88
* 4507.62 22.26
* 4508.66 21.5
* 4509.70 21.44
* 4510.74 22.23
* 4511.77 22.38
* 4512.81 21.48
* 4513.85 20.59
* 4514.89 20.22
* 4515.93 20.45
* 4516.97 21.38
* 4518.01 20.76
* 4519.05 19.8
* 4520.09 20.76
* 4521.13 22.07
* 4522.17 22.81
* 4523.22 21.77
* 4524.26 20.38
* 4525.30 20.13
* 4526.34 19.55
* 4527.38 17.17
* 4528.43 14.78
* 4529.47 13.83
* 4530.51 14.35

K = 1.30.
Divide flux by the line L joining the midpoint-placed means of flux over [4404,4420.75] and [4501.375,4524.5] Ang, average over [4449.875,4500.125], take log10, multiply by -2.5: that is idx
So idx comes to 0.05 mag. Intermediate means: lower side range 13.7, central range 17.7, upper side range 21.4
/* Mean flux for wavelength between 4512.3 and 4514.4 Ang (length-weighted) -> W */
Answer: 21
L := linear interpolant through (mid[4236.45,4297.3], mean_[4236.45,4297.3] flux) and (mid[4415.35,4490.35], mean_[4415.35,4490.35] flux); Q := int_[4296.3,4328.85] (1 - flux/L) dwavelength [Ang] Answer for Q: 2.7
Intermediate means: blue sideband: 10.5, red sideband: 17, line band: 11.1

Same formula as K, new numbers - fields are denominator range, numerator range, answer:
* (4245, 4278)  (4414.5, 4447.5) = 1.60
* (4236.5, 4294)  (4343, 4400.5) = 1.44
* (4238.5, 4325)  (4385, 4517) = 1.57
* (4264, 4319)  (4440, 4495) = 1.70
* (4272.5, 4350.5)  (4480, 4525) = 1.68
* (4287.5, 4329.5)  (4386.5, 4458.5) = 1.42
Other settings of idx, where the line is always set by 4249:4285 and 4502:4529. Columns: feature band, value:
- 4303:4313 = 0.37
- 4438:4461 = 0.09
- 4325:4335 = -0.05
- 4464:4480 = 0.01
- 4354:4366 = -0.15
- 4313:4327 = -0.14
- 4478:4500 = 0.04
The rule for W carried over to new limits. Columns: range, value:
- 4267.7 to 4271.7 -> 11.8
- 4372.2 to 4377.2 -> 14.6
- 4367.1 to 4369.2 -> 17.3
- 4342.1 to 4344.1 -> 15.4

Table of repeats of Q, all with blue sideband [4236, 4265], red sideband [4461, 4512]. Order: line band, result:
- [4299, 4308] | 2.6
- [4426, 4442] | 1.5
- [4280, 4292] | 1.1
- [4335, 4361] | -2.5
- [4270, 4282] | 2.1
